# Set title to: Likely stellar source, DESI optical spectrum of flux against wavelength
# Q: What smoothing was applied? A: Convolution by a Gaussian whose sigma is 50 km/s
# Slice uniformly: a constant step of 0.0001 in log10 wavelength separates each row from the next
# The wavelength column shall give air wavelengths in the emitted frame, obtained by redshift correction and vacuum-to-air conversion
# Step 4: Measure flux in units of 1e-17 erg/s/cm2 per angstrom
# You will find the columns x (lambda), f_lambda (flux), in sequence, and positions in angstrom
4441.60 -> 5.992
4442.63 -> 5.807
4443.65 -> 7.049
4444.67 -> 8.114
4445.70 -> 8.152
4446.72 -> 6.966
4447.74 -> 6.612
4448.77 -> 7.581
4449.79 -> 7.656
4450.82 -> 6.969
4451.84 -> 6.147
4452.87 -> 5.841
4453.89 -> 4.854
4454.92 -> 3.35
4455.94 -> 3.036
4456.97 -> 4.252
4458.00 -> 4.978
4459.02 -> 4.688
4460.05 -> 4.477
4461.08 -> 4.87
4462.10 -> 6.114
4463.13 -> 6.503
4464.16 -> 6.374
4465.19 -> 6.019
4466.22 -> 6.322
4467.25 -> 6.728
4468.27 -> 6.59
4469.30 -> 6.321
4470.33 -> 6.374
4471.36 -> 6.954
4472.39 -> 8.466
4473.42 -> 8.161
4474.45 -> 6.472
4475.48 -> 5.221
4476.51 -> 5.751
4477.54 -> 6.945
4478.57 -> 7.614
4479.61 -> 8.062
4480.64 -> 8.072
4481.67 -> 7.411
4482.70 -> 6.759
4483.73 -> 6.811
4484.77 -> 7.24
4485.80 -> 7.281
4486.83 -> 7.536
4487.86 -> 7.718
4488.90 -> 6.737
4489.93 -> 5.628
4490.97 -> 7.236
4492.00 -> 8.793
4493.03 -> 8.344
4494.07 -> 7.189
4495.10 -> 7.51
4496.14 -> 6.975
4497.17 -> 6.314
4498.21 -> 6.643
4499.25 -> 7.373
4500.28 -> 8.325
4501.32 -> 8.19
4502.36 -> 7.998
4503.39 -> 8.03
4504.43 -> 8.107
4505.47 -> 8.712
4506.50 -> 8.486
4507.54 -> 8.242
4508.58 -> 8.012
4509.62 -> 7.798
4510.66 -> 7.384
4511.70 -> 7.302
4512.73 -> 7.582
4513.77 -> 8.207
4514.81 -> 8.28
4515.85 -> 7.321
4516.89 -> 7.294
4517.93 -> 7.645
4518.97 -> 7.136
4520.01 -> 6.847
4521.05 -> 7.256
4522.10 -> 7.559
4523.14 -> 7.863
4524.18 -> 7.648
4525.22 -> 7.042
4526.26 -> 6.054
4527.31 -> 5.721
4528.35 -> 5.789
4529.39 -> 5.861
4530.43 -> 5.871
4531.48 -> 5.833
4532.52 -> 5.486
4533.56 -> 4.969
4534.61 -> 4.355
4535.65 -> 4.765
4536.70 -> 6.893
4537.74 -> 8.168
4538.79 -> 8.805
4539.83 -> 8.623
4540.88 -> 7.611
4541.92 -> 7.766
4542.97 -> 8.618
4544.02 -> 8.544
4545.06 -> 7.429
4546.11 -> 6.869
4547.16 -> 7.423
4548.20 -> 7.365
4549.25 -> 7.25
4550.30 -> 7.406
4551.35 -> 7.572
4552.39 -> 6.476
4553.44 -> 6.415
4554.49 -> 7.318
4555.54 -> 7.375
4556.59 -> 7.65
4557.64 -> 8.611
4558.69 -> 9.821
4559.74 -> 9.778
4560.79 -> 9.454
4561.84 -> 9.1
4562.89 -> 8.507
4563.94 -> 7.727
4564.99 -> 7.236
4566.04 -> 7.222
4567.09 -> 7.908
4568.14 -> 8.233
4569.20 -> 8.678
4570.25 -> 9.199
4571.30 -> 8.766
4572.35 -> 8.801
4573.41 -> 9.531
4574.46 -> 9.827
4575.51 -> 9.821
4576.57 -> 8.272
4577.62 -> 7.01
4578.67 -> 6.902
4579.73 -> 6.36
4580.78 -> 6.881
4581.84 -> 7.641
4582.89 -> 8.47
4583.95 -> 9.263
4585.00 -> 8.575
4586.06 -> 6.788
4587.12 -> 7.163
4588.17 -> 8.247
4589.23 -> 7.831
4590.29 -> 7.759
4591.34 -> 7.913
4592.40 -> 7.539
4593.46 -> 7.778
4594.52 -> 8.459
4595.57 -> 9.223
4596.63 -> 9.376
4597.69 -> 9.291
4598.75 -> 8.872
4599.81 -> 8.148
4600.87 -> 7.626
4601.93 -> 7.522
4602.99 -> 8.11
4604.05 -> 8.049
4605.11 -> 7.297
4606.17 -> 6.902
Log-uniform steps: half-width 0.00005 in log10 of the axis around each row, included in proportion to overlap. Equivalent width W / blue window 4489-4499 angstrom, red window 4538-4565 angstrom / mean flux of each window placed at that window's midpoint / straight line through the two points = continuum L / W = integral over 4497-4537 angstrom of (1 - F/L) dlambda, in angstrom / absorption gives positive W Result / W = 2.02 angstrom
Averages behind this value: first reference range 7.17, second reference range 7.97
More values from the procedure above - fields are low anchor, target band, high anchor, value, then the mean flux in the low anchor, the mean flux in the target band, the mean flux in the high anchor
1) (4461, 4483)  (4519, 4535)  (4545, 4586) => 2.54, 6.77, 6.32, 8.05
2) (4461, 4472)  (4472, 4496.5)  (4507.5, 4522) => -1.56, 6.37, 7.24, 7.57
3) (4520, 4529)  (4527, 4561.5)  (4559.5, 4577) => 2.16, 6.85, 7.23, 8.69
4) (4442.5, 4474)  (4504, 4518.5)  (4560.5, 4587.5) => -1.55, 6.21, 7.88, 8.2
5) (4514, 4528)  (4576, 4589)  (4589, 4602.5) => 0.70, 7.21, 7.64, 8.26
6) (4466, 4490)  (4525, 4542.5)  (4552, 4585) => 2.96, 7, 6.44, 8.22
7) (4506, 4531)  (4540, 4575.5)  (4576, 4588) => -3.16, 7.25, 8.14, 7.6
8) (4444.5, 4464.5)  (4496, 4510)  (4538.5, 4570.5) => -1.92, 5.83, 7.82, 7.98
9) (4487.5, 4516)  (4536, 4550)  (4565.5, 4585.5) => 0.45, 7.66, 7.75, 8.28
